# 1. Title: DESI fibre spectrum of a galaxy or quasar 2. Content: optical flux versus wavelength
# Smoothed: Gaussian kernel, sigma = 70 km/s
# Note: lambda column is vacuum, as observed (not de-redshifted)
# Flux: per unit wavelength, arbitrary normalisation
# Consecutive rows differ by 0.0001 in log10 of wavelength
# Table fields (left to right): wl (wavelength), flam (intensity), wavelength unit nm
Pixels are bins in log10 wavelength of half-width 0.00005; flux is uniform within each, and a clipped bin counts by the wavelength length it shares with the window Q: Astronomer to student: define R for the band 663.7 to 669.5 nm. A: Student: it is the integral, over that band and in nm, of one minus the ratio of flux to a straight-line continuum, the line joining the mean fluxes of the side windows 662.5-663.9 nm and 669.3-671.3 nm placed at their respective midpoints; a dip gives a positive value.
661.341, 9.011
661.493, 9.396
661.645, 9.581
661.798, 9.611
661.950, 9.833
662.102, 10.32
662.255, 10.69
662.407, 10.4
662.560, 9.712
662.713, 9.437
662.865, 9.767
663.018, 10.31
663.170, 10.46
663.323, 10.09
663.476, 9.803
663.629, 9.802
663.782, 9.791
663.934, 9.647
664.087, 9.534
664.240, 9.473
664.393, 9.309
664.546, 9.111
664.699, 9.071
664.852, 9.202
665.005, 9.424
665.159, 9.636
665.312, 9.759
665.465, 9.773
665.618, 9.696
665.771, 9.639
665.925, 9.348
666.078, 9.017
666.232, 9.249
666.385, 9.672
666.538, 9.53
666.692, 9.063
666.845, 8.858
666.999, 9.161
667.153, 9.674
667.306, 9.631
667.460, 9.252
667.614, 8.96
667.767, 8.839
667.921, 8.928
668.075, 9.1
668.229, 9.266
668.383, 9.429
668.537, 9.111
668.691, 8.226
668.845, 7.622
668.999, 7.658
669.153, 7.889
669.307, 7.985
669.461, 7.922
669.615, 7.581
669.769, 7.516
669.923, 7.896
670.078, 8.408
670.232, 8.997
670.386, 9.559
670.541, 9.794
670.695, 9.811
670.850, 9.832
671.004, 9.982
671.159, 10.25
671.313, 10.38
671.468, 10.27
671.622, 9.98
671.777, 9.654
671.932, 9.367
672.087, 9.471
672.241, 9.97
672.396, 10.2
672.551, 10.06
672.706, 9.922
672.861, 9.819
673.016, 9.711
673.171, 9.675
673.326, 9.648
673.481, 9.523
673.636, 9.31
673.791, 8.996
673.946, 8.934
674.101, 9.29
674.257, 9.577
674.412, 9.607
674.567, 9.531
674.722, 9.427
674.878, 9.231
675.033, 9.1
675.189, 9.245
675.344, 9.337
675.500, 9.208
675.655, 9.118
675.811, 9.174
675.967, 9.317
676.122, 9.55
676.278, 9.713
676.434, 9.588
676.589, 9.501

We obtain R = 0.21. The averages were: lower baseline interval 9.91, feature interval 9.12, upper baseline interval 8.97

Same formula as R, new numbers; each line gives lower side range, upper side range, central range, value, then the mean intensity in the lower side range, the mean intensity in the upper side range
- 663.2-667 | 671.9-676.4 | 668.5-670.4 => 0.274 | 9.48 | 9.49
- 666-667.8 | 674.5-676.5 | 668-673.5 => 0.053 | 9.25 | 9.34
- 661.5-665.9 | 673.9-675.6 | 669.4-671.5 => 0.075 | 9.74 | 9.32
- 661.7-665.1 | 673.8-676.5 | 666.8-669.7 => 0.274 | 9.76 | 9.34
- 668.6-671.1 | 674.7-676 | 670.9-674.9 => -0.345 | 8.56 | 9.22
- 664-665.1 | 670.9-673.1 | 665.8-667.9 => 0.054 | 9.3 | 9.93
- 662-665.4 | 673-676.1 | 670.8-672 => -0.064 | 9.76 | 9.35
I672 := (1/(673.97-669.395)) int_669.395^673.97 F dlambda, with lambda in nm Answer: 9.43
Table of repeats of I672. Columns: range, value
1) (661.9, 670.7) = 9.24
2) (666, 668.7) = 9.19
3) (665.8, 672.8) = 9.17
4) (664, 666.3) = 9.41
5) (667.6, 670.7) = 8.56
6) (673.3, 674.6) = 9.37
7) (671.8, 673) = 9.81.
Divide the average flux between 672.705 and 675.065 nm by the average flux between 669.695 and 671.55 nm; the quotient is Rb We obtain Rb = 1.0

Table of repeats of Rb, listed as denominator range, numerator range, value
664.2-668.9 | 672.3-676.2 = 1.03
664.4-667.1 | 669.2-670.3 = 0.86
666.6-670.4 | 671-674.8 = 1.12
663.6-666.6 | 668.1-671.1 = 0.91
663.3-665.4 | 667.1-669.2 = 0.93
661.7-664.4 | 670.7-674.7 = 0.98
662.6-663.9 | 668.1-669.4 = 0.85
